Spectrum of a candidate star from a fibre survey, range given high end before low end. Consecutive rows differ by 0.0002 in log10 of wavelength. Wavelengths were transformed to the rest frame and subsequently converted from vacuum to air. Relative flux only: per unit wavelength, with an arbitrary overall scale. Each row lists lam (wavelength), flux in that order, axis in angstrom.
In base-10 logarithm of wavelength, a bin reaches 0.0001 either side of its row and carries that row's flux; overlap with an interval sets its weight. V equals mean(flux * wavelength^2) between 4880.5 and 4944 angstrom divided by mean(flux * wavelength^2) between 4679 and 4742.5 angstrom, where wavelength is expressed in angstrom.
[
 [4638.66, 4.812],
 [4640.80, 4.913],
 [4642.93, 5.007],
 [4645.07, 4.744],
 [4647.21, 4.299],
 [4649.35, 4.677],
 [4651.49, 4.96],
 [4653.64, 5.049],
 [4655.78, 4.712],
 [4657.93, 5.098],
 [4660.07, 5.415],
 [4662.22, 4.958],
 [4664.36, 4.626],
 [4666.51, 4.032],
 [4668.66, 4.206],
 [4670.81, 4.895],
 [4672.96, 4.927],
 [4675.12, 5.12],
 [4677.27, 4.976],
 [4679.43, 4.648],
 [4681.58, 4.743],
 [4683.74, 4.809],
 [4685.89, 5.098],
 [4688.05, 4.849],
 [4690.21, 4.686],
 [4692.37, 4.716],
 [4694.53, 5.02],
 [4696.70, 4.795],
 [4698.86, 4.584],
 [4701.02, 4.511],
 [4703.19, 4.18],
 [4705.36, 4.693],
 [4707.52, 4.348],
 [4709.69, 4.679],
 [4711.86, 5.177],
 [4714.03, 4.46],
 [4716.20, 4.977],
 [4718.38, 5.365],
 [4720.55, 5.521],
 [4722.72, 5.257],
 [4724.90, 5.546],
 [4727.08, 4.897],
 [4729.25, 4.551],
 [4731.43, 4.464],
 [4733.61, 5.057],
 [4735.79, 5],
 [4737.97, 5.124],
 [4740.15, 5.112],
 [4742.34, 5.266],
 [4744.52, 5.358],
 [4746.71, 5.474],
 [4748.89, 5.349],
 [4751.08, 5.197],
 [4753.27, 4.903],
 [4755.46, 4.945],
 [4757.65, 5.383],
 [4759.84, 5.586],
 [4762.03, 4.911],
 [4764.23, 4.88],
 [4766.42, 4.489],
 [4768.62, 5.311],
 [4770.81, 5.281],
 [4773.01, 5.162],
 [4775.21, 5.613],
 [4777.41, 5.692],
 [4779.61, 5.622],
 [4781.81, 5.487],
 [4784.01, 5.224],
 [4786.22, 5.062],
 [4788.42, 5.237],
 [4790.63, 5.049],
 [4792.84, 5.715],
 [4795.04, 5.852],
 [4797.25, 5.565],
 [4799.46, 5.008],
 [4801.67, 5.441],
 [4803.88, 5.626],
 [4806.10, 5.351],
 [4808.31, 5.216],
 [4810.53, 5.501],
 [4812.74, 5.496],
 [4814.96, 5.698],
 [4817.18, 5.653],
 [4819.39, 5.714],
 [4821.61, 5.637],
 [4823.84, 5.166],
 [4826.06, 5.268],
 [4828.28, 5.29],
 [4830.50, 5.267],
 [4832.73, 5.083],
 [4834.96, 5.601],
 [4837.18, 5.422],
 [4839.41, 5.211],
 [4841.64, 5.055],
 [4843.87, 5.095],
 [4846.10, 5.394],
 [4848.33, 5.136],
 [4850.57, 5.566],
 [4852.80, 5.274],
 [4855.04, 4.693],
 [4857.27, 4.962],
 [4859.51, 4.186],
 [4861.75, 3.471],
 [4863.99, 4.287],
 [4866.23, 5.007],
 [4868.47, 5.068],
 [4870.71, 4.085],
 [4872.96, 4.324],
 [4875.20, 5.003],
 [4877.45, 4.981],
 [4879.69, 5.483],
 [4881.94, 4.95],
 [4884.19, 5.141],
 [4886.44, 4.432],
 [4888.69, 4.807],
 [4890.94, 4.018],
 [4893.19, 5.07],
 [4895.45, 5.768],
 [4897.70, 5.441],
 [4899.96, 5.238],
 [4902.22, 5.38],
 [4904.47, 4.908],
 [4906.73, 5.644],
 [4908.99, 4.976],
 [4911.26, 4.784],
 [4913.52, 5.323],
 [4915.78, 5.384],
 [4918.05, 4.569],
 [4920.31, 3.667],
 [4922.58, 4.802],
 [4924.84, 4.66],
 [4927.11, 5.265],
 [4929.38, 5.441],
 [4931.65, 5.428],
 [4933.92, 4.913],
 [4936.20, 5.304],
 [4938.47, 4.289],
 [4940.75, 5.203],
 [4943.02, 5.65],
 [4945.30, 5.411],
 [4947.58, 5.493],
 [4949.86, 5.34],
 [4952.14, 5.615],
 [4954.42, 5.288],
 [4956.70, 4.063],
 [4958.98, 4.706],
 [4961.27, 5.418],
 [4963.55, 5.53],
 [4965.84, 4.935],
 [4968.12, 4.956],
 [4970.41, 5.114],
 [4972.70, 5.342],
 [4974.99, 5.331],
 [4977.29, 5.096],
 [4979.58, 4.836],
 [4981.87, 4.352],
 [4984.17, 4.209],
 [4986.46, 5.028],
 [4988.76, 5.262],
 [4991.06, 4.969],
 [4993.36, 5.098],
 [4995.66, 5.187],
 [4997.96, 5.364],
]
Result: 1.12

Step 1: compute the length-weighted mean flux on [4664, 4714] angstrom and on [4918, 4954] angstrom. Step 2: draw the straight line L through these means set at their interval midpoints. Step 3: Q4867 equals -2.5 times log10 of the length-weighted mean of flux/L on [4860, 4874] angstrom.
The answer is 0.14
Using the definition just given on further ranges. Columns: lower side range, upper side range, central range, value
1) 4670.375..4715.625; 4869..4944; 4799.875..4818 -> -0.13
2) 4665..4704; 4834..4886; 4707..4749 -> -0.06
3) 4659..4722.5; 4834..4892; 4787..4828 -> -0.13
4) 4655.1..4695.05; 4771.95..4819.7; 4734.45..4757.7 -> 0.00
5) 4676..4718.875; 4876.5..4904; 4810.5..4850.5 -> -0.09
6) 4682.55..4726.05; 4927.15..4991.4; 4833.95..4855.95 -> -0.05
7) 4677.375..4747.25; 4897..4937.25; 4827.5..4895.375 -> 0.02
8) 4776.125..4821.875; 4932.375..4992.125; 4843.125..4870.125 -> 0.11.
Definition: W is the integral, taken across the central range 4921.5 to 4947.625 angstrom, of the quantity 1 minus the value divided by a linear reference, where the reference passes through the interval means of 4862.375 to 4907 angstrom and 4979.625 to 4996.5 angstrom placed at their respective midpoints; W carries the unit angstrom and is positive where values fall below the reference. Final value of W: -1.3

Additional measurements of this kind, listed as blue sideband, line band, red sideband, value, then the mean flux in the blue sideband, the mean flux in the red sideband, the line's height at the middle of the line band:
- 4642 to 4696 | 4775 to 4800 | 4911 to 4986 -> -2.7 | 4.81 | 5.02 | 4.9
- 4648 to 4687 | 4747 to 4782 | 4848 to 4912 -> -2.7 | 4.83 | 4.9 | 4.86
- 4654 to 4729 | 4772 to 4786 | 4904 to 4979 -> -1.5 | 4.84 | 5.09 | 4.93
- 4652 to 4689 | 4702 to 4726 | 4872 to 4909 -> -0.2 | 4.83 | 5.04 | 4.88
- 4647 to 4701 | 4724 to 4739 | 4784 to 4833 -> 0.3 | 4.8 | 5.41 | 5.06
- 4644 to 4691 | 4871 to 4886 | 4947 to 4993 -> 0.2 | 4.8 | 5.04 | 4.97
